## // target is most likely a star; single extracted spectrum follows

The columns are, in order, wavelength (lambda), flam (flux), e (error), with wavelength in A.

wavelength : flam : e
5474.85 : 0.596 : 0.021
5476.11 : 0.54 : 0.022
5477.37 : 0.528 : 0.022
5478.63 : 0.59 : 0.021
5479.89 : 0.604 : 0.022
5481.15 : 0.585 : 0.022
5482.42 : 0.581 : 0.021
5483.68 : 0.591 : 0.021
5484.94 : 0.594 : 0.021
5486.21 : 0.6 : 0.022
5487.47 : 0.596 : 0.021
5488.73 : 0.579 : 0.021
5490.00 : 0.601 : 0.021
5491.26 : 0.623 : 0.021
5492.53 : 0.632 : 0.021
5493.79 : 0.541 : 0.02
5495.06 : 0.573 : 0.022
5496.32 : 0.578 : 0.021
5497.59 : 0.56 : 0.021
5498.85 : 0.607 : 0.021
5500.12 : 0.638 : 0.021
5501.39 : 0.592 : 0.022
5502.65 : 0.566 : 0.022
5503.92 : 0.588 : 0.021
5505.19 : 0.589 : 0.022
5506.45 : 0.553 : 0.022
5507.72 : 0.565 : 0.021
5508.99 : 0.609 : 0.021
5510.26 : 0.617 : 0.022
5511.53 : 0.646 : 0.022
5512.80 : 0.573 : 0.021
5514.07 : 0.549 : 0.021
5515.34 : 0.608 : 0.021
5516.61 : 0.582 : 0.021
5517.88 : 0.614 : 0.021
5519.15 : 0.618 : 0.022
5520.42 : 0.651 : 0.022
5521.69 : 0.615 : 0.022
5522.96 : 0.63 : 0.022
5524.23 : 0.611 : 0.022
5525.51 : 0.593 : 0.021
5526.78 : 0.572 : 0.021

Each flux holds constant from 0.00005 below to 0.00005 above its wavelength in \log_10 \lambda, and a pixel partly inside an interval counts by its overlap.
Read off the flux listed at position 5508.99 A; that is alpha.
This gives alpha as 0.609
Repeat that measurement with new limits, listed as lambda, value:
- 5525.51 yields 0.593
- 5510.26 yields 0.617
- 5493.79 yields 0.541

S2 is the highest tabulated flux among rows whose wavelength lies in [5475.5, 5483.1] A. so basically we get 0.604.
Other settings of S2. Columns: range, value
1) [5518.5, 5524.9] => 0.651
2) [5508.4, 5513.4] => 0.646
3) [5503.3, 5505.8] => 0.589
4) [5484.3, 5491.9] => 0.623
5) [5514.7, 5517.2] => 0.608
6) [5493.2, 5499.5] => 0.607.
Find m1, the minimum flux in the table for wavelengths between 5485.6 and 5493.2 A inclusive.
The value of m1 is 0.579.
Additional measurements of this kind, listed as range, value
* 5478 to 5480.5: 0.59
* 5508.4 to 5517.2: 0.549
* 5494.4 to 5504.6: 0.56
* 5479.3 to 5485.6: 0.581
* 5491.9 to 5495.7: 0.541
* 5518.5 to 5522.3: 0.615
